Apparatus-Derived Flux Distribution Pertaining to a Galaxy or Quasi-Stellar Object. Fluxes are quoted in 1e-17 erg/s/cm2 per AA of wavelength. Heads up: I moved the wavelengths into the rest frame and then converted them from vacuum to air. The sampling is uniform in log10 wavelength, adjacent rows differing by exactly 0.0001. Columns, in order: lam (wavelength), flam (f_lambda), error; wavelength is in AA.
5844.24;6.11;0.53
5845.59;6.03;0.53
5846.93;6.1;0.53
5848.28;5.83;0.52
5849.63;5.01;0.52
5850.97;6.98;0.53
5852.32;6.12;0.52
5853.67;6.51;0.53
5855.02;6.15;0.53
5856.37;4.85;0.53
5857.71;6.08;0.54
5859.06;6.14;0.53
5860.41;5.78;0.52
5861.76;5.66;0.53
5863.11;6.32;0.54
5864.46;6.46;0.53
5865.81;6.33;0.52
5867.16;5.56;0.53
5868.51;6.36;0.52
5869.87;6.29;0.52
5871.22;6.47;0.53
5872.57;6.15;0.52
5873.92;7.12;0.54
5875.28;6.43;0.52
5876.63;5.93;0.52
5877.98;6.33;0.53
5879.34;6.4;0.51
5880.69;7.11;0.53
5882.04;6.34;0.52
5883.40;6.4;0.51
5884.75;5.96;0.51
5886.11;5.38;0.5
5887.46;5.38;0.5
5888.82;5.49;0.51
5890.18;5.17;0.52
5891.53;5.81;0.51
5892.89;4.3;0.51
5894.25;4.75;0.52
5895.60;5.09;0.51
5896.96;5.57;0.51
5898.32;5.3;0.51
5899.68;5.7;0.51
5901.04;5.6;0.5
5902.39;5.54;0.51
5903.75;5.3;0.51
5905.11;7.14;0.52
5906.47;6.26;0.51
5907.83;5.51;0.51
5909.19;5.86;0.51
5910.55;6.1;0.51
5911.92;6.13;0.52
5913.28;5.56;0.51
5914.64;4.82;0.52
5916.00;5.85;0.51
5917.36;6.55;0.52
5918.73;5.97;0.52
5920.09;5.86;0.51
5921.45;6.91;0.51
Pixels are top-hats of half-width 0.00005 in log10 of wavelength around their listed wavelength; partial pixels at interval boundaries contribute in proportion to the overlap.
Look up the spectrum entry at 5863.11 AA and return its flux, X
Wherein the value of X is 6.32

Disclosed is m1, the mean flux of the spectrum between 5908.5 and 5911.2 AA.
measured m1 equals 5.98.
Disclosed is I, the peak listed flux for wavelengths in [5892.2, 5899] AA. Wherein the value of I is 5.57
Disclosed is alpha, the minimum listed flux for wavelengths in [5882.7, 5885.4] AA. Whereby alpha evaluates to 5.96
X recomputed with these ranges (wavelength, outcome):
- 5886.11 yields 5.38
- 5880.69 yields 7.11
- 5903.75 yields 5.3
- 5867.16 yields 5.56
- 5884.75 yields 5.96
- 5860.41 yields 5.78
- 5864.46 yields 6.46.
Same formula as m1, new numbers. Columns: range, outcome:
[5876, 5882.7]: 6.43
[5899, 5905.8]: 5.86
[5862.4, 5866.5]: 6.36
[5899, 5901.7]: 5.65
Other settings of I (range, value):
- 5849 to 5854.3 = 6.98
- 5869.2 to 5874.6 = 7.12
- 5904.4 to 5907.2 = 7.14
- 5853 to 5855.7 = 6.51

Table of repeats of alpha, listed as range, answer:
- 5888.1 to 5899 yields 4.3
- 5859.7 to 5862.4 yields 5.66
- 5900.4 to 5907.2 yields 5.3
